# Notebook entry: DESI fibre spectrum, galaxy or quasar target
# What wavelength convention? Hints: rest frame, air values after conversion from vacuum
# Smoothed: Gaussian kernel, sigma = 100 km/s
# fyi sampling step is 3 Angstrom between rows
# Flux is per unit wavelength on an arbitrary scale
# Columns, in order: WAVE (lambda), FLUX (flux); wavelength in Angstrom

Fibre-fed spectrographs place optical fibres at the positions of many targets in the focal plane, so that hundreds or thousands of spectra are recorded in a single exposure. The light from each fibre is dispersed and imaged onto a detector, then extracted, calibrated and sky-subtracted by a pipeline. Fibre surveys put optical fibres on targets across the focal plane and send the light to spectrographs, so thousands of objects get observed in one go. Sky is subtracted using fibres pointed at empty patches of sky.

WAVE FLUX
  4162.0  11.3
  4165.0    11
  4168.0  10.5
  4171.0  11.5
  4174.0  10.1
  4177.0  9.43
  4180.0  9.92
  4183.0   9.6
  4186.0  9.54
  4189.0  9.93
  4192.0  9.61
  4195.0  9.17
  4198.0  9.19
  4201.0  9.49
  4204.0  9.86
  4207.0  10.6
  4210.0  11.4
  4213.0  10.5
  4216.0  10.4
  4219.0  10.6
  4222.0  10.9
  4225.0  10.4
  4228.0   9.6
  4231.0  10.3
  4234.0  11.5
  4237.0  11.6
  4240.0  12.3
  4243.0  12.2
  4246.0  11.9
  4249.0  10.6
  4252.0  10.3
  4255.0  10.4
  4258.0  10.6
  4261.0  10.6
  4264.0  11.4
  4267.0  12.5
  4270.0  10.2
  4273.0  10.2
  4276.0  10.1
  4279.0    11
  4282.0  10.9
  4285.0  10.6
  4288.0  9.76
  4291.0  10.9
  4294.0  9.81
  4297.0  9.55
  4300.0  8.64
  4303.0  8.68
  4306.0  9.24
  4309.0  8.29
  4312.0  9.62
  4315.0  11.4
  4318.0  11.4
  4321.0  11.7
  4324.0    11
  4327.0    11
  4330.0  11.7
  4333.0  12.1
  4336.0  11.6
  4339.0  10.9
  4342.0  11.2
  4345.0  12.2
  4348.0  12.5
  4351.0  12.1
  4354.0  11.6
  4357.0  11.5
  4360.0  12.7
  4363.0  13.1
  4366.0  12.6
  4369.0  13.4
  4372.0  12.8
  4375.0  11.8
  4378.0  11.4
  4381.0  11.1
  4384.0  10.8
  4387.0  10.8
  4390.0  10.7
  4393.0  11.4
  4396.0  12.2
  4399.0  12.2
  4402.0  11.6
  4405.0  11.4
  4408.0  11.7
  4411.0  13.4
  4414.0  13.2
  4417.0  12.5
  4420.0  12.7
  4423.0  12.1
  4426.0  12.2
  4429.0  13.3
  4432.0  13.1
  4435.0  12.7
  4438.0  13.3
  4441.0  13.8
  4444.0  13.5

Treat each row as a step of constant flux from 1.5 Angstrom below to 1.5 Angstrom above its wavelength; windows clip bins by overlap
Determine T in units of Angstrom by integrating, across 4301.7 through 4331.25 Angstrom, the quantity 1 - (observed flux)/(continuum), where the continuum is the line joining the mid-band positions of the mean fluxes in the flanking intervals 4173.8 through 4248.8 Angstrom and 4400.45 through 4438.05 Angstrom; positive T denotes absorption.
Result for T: 2.8 Angstrom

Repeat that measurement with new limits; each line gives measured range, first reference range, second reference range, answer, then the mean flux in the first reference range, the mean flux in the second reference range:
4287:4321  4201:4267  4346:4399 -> 4.7 Angstrom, 10.9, 11.9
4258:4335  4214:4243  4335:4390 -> 6.0 Angstrom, 10.9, 11.9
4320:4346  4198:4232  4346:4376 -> 1.2 Angstrom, 10.3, 12.4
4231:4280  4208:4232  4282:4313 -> -4.7 Angstrom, 10.5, 9.57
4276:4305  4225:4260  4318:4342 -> 3.2 Angstrom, 11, 11.4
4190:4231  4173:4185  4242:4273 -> 0.5 Angstrom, 9.74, 11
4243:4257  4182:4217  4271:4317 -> -1.4 Angstrom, 9.94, 9.93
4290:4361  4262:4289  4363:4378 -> 5.2 Angstrom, 10.8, 12.6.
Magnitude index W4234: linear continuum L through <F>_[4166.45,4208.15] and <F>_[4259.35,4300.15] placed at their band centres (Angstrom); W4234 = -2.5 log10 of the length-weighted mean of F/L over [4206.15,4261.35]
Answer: -0.07 mag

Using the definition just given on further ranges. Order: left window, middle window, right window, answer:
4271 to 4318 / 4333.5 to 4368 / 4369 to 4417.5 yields -0.09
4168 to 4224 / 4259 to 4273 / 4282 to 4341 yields -0.08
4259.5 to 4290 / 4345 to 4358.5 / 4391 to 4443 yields -0.02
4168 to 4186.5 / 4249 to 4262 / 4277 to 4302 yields -0.04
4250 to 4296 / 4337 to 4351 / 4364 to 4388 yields -0.02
